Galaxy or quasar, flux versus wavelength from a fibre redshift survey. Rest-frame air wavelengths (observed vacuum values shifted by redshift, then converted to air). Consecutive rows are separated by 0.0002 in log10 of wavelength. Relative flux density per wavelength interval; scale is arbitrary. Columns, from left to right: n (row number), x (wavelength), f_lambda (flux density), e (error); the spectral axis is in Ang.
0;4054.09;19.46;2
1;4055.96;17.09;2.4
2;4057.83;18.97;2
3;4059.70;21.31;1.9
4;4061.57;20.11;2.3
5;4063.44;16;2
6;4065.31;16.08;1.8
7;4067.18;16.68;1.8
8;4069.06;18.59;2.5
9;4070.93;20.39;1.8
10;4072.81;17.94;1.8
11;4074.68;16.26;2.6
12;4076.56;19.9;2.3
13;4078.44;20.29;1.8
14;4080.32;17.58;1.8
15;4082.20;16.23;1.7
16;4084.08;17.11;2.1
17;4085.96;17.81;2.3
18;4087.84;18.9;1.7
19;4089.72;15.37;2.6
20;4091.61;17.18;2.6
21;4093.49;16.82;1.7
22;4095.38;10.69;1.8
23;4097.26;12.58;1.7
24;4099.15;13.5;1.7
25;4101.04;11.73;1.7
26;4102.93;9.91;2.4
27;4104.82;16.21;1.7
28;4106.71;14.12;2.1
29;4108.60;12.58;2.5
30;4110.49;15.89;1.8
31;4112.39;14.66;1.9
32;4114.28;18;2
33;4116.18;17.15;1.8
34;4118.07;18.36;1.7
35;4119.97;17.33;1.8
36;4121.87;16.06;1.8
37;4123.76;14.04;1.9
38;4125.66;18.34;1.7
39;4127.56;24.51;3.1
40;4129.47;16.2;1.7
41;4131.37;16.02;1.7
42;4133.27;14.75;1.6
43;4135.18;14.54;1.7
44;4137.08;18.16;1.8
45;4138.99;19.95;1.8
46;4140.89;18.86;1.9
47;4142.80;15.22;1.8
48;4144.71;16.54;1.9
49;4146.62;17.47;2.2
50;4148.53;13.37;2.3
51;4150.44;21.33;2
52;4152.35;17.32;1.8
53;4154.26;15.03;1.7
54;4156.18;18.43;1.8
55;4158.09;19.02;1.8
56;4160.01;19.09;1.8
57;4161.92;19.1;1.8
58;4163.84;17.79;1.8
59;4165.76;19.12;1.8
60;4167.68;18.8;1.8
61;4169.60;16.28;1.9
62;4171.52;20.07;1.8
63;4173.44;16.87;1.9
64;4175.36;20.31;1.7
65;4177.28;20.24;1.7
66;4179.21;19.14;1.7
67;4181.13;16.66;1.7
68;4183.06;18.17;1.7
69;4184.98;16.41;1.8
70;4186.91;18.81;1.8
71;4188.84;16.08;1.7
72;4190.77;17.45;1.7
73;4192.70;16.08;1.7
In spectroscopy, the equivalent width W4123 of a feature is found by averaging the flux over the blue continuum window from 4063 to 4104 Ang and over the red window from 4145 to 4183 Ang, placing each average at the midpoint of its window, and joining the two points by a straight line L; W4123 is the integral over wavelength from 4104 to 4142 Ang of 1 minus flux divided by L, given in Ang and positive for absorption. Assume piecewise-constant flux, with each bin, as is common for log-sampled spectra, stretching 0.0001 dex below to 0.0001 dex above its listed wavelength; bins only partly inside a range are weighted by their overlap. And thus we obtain 0.9 Ang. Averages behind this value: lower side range 16.2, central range 16.8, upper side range 18.2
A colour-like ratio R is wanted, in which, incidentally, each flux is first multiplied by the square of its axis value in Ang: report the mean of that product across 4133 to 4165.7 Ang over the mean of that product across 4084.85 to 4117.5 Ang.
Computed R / 1.2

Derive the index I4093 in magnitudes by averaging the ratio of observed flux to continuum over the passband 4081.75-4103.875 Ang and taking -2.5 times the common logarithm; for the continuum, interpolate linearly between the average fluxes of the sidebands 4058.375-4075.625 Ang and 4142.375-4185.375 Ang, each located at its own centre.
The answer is 0.22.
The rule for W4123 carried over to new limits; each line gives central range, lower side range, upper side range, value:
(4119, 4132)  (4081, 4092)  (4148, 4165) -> 0.03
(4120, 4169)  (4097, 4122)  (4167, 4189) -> -2.86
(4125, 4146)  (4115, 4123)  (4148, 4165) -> -0.03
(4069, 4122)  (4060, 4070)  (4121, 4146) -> 4.13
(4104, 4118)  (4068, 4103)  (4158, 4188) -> 1.09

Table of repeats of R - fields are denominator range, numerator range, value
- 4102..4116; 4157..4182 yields 1.31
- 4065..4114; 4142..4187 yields 1.17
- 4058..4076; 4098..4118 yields 0.81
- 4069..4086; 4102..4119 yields 0.85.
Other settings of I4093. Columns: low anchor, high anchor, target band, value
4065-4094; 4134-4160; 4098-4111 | 0.30 mag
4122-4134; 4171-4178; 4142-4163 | 0.05 mag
